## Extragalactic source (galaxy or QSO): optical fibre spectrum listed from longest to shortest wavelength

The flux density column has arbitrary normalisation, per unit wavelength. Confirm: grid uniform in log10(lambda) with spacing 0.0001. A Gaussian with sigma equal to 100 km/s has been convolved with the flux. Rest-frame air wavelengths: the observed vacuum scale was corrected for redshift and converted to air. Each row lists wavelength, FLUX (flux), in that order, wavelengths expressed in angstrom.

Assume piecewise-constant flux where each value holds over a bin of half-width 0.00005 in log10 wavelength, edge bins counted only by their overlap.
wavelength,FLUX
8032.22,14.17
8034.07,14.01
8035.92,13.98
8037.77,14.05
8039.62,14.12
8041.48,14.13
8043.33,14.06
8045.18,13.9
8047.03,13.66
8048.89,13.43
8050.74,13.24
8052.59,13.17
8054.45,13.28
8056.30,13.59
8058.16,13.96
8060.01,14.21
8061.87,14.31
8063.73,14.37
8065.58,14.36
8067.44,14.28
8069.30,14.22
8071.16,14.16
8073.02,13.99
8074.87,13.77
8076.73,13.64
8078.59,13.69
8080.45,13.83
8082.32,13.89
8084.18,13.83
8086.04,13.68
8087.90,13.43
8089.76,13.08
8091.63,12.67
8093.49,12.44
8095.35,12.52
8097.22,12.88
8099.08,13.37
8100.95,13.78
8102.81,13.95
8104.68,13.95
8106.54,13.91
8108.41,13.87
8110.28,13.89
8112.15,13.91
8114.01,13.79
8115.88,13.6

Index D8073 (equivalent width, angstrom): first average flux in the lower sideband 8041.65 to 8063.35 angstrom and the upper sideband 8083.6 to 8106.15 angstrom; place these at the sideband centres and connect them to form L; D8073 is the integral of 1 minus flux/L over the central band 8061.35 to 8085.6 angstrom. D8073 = -0.9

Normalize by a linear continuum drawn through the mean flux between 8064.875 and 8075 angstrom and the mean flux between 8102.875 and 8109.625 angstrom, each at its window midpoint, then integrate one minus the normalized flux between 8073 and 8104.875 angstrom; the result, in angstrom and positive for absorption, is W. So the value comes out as 1.3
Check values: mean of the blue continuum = 14.2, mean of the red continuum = 13.9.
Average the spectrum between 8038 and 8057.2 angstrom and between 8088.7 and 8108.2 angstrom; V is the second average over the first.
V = 1.0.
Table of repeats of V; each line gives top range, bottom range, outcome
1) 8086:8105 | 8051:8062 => 0.97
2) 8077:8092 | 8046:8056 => 1.01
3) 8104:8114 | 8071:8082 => 1.01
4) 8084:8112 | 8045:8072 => 0.97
